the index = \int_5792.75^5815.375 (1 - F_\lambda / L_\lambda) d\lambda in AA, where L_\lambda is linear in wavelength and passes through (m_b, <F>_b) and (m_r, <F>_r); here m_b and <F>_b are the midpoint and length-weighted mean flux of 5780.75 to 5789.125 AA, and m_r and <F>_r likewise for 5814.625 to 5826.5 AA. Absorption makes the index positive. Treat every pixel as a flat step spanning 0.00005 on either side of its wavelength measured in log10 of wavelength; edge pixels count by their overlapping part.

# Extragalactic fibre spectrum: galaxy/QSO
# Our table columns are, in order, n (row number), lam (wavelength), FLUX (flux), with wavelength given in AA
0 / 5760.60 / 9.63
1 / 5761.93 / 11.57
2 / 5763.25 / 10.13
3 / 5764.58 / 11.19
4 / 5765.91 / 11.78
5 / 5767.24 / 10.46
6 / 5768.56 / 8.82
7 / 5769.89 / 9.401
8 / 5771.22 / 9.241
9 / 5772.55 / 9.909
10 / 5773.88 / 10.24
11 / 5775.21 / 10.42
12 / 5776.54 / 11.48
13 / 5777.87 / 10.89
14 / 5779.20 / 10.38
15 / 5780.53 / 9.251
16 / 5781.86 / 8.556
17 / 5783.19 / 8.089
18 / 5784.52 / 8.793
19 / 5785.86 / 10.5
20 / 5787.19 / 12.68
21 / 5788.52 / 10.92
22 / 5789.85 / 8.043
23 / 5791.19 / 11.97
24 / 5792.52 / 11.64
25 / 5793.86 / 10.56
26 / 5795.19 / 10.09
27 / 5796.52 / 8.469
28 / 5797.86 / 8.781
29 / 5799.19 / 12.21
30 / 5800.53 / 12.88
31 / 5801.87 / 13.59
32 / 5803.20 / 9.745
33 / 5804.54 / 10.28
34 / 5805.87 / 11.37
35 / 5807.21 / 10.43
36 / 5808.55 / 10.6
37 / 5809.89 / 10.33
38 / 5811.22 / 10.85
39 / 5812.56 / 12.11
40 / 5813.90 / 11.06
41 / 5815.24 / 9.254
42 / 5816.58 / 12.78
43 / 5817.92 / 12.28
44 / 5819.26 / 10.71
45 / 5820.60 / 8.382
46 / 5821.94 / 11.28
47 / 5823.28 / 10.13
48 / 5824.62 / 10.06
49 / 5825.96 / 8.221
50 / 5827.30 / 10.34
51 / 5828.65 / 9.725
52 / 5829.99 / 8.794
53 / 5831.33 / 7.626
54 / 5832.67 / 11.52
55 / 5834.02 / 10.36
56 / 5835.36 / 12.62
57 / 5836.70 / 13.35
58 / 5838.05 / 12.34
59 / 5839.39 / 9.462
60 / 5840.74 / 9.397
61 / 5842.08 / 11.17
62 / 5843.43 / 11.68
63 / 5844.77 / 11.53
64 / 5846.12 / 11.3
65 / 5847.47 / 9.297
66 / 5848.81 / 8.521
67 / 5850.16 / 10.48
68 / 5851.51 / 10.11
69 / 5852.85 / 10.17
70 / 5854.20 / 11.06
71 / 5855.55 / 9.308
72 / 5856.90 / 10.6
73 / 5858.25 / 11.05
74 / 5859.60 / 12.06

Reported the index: -1.4 AA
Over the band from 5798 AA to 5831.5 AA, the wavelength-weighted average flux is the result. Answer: 10.6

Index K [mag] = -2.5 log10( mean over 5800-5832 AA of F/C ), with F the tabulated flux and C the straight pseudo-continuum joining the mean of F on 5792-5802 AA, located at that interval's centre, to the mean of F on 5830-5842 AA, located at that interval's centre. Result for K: 0.03 mag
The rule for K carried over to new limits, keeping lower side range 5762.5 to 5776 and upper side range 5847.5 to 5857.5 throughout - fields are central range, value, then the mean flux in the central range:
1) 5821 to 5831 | 0.04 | 9.68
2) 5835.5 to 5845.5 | -0.14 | 11.3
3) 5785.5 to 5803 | -0.08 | 10.9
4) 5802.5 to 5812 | -0.05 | 10.6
